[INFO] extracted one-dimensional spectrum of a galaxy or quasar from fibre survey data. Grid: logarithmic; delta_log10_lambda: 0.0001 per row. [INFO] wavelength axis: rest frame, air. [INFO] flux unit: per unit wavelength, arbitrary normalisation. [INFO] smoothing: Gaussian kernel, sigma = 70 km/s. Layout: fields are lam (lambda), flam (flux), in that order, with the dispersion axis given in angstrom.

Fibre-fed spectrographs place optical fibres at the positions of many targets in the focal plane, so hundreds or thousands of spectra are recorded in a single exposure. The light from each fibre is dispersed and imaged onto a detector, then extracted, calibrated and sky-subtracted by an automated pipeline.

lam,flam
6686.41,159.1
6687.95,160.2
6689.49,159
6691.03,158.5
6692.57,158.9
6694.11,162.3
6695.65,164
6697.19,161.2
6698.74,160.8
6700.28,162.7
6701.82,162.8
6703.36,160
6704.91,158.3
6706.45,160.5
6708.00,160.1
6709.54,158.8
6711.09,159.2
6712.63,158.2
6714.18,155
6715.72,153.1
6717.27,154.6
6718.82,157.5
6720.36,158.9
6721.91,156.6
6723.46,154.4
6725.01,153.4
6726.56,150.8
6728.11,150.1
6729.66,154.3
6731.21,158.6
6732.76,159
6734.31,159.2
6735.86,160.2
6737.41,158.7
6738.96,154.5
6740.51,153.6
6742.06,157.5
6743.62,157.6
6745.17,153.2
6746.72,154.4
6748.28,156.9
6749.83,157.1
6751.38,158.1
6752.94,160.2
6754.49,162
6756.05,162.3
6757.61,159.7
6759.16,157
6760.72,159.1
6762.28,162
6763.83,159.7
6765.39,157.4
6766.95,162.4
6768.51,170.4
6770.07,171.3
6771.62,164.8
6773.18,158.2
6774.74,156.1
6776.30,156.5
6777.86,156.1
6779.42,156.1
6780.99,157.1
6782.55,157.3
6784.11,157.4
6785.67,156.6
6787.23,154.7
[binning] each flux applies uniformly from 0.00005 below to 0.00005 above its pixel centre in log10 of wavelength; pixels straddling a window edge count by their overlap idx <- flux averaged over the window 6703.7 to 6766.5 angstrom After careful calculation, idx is 157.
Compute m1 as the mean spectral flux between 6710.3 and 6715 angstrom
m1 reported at 158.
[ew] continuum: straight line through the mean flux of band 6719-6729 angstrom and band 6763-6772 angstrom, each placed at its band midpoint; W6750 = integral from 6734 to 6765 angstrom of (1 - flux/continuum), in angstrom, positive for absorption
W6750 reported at 0.4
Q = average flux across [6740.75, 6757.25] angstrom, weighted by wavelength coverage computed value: 158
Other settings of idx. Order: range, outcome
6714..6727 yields 155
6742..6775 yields 160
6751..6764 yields 160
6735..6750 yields 156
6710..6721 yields 157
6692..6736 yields 158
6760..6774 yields 163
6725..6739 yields 156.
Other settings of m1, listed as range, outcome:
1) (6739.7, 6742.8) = 156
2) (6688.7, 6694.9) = 160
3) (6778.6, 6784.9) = 157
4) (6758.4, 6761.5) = 158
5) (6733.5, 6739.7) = 158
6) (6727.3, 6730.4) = 152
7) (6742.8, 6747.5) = 155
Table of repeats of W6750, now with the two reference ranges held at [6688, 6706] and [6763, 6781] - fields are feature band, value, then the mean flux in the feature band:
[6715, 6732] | 0.6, 155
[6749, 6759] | 0.1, 160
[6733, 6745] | 0.3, 157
